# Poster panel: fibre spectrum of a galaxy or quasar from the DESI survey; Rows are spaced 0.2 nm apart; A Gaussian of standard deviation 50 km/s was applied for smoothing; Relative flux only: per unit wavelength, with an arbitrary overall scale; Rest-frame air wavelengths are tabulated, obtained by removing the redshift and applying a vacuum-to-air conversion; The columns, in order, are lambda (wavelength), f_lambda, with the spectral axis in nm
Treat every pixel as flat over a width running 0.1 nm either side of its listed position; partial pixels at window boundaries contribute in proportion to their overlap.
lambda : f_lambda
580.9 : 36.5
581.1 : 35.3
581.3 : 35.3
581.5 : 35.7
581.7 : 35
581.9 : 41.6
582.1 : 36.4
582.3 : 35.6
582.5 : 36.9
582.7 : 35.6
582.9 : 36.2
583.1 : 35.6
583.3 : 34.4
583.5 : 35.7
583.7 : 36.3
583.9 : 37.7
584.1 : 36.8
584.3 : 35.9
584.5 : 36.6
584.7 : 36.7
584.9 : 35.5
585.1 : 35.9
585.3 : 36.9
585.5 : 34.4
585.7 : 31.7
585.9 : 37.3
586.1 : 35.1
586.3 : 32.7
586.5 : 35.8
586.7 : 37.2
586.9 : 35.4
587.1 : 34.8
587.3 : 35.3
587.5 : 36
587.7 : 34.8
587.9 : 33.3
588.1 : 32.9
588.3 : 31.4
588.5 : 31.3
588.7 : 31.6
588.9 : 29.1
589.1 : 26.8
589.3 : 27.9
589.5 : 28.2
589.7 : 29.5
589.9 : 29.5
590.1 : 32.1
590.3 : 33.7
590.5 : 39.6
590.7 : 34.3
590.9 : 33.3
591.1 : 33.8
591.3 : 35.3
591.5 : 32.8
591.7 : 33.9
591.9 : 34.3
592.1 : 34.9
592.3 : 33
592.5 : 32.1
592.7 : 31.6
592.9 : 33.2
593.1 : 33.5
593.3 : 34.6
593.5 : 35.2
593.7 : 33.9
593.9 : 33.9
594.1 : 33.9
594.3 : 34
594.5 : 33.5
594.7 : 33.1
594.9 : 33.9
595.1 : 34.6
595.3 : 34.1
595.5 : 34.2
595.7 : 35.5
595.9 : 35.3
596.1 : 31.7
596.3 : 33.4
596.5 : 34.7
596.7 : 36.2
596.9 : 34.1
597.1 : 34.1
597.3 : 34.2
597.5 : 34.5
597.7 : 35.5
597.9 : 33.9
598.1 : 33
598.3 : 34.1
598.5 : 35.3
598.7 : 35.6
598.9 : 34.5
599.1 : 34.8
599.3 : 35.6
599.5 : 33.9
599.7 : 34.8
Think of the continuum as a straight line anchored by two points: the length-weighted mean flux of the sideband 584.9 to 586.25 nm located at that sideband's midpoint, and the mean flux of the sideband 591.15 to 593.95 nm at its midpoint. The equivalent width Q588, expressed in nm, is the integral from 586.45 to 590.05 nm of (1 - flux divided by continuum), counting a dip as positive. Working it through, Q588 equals 0.25 nm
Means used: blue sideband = 35.1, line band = 32.2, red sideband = 33.7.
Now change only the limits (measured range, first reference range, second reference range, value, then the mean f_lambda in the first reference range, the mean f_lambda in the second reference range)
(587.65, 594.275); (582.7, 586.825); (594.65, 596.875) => 0.415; 35.7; 34.3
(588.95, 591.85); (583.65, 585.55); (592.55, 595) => 0.205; 36.3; 33.7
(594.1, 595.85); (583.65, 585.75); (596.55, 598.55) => 0.032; 35.9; 34.5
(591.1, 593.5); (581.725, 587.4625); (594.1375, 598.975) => 0.084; 35.9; 34.3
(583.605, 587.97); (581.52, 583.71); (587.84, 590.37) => -0.279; 36.3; 30.5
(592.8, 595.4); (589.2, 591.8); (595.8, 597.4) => -0.031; 32.6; 34.2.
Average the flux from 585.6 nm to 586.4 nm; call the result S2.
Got 34.2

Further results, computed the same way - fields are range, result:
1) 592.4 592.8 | 31.9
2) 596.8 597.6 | 34.2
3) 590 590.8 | 34.9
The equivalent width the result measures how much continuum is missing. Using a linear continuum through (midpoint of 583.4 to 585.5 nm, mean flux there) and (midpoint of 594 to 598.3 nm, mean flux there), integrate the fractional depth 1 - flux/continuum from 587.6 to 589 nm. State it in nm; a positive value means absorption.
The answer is 0.139 nm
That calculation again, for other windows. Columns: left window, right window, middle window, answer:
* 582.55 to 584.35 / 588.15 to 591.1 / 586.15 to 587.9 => -0.093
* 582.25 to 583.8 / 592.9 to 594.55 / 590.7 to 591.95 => 0.018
